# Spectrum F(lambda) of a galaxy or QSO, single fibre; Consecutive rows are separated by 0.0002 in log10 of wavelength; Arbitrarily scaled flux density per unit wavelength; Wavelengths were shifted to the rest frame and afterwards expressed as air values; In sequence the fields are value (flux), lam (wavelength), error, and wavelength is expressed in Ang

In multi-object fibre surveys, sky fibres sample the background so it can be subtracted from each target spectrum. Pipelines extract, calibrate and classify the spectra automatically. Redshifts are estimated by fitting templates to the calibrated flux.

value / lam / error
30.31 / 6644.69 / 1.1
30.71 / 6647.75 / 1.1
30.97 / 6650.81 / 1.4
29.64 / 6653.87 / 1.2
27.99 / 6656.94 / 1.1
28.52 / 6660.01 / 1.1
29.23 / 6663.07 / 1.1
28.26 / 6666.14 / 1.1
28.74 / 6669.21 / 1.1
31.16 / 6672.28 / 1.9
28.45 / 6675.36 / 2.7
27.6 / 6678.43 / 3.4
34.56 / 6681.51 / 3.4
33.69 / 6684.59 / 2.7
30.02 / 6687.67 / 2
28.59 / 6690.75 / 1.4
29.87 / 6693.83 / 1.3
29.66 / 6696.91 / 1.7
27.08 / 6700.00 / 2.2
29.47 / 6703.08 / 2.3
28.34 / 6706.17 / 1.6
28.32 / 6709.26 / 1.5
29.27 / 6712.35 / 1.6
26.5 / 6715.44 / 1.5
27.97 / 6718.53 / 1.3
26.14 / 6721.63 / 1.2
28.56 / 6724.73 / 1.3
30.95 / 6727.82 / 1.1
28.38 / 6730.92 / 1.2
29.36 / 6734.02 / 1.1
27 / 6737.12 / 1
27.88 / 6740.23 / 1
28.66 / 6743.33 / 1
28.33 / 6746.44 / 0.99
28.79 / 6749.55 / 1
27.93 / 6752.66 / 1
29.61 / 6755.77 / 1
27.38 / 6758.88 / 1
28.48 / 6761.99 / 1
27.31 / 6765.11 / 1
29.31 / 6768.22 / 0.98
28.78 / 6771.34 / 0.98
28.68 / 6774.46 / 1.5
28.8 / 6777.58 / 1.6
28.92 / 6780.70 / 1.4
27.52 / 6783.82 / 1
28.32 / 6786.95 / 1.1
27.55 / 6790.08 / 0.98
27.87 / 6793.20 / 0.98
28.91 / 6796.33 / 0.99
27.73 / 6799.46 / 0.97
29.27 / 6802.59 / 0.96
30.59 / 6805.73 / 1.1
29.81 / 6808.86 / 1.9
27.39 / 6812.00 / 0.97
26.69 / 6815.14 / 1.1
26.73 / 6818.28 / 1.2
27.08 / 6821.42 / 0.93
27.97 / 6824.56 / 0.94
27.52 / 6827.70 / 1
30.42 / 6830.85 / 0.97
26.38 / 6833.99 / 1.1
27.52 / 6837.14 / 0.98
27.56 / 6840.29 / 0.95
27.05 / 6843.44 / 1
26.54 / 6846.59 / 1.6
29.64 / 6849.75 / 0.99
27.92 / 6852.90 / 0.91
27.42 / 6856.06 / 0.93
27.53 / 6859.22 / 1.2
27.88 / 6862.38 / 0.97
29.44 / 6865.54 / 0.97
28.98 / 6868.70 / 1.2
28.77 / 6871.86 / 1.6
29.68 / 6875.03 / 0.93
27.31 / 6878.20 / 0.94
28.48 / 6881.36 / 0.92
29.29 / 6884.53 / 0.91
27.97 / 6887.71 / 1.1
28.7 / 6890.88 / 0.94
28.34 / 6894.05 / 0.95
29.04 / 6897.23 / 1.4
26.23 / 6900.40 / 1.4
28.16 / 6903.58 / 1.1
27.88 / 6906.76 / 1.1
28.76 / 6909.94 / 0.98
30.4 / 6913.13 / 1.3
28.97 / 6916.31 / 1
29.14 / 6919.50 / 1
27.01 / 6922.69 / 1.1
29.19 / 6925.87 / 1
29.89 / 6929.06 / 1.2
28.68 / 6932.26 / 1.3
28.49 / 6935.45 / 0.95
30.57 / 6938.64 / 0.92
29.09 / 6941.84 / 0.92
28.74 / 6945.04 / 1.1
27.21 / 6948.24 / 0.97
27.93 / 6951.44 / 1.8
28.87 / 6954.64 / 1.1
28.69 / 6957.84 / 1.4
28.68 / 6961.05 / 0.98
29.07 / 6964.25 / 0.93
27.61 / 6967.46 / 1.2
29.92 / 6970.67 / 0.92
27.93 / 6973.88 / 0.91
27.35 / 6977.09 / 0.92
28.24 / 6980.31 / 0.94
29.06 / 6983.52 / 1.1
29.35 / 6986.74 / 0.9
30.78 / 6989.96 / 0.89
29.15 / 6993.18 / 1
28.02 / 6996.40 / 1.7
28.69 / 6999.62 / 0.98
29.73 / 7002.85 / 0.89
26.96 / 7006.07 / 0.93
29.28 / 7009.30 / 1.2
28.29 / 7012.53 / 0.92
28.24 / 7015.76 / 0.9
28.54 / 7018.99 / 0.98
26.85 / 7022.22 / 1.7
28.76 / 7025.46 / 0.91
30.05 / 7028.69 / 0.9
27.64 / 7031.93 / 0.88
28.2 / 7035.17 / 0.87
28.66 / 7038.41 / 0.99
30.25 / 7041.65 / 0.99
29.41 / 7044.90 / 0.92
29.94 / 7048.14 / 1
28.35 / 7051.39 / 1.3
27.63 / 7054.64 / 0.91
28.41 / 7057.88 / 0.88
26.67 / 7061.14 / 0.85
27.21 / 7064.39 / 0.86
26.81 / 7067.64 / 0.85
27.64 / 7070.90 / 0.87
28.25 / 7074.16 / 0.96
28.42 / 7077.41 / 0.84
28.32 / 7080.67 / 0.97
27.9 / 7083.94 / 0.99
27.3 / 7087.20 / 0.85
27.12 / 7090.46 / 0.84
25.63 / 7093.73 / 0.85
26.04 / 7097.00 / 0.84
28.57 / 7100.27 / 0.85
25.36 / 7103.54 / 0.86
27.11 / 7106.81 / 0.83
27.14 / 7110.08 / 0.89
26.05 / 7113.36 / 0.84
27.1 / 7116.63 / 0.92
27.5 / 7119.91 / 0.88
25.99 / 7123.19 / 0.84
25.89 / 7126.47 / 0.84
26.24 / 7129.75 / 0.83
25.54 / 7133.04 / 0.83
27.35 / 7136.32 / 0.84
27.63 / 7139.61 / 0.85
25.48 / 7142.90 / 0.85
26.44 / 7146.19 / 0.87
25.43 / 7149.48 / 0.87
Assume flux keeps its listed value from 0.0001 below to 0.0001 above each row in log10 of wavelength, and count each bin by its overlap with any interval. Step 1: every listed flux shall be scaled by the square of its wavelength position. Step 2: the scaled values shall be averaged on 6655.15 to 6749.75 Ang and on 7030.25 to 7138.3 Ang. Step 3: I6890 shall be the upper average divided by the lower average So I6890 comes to 1.06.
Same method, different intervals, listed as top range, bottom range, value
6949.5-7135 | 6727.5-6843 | 1.07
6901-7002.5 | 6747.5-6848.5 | 1.07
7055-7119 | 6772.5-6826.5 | 1.05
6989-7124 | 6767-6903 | 1.06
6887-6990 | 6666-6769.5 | 1.06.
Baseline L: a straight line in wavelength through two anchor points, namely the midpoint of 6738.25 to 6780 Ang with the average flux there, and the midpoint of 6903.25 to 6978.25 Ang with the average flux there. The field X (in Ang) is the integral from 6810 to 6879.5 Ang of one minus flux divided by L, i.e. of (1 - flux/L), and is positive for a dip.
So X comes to 1.6 Ang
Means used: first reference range 28.4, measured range 27.9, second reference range 28.7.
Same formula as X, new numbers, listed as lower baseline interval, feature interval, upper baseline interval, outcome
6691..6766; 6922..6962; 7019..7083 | -0.6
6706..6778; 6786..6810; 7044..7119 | -0.5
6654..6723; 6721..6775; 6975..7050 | 1.1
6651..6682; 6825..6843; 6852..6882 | 0.4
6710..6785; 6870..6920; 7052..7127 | -1.3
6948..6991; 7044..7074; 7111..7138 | -0.6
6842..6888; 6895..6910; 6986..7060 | 0.2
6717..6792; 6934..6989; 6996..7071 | -0.6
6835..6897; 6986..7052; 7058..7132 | -3.4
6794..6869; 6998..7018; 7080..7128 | -0.9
